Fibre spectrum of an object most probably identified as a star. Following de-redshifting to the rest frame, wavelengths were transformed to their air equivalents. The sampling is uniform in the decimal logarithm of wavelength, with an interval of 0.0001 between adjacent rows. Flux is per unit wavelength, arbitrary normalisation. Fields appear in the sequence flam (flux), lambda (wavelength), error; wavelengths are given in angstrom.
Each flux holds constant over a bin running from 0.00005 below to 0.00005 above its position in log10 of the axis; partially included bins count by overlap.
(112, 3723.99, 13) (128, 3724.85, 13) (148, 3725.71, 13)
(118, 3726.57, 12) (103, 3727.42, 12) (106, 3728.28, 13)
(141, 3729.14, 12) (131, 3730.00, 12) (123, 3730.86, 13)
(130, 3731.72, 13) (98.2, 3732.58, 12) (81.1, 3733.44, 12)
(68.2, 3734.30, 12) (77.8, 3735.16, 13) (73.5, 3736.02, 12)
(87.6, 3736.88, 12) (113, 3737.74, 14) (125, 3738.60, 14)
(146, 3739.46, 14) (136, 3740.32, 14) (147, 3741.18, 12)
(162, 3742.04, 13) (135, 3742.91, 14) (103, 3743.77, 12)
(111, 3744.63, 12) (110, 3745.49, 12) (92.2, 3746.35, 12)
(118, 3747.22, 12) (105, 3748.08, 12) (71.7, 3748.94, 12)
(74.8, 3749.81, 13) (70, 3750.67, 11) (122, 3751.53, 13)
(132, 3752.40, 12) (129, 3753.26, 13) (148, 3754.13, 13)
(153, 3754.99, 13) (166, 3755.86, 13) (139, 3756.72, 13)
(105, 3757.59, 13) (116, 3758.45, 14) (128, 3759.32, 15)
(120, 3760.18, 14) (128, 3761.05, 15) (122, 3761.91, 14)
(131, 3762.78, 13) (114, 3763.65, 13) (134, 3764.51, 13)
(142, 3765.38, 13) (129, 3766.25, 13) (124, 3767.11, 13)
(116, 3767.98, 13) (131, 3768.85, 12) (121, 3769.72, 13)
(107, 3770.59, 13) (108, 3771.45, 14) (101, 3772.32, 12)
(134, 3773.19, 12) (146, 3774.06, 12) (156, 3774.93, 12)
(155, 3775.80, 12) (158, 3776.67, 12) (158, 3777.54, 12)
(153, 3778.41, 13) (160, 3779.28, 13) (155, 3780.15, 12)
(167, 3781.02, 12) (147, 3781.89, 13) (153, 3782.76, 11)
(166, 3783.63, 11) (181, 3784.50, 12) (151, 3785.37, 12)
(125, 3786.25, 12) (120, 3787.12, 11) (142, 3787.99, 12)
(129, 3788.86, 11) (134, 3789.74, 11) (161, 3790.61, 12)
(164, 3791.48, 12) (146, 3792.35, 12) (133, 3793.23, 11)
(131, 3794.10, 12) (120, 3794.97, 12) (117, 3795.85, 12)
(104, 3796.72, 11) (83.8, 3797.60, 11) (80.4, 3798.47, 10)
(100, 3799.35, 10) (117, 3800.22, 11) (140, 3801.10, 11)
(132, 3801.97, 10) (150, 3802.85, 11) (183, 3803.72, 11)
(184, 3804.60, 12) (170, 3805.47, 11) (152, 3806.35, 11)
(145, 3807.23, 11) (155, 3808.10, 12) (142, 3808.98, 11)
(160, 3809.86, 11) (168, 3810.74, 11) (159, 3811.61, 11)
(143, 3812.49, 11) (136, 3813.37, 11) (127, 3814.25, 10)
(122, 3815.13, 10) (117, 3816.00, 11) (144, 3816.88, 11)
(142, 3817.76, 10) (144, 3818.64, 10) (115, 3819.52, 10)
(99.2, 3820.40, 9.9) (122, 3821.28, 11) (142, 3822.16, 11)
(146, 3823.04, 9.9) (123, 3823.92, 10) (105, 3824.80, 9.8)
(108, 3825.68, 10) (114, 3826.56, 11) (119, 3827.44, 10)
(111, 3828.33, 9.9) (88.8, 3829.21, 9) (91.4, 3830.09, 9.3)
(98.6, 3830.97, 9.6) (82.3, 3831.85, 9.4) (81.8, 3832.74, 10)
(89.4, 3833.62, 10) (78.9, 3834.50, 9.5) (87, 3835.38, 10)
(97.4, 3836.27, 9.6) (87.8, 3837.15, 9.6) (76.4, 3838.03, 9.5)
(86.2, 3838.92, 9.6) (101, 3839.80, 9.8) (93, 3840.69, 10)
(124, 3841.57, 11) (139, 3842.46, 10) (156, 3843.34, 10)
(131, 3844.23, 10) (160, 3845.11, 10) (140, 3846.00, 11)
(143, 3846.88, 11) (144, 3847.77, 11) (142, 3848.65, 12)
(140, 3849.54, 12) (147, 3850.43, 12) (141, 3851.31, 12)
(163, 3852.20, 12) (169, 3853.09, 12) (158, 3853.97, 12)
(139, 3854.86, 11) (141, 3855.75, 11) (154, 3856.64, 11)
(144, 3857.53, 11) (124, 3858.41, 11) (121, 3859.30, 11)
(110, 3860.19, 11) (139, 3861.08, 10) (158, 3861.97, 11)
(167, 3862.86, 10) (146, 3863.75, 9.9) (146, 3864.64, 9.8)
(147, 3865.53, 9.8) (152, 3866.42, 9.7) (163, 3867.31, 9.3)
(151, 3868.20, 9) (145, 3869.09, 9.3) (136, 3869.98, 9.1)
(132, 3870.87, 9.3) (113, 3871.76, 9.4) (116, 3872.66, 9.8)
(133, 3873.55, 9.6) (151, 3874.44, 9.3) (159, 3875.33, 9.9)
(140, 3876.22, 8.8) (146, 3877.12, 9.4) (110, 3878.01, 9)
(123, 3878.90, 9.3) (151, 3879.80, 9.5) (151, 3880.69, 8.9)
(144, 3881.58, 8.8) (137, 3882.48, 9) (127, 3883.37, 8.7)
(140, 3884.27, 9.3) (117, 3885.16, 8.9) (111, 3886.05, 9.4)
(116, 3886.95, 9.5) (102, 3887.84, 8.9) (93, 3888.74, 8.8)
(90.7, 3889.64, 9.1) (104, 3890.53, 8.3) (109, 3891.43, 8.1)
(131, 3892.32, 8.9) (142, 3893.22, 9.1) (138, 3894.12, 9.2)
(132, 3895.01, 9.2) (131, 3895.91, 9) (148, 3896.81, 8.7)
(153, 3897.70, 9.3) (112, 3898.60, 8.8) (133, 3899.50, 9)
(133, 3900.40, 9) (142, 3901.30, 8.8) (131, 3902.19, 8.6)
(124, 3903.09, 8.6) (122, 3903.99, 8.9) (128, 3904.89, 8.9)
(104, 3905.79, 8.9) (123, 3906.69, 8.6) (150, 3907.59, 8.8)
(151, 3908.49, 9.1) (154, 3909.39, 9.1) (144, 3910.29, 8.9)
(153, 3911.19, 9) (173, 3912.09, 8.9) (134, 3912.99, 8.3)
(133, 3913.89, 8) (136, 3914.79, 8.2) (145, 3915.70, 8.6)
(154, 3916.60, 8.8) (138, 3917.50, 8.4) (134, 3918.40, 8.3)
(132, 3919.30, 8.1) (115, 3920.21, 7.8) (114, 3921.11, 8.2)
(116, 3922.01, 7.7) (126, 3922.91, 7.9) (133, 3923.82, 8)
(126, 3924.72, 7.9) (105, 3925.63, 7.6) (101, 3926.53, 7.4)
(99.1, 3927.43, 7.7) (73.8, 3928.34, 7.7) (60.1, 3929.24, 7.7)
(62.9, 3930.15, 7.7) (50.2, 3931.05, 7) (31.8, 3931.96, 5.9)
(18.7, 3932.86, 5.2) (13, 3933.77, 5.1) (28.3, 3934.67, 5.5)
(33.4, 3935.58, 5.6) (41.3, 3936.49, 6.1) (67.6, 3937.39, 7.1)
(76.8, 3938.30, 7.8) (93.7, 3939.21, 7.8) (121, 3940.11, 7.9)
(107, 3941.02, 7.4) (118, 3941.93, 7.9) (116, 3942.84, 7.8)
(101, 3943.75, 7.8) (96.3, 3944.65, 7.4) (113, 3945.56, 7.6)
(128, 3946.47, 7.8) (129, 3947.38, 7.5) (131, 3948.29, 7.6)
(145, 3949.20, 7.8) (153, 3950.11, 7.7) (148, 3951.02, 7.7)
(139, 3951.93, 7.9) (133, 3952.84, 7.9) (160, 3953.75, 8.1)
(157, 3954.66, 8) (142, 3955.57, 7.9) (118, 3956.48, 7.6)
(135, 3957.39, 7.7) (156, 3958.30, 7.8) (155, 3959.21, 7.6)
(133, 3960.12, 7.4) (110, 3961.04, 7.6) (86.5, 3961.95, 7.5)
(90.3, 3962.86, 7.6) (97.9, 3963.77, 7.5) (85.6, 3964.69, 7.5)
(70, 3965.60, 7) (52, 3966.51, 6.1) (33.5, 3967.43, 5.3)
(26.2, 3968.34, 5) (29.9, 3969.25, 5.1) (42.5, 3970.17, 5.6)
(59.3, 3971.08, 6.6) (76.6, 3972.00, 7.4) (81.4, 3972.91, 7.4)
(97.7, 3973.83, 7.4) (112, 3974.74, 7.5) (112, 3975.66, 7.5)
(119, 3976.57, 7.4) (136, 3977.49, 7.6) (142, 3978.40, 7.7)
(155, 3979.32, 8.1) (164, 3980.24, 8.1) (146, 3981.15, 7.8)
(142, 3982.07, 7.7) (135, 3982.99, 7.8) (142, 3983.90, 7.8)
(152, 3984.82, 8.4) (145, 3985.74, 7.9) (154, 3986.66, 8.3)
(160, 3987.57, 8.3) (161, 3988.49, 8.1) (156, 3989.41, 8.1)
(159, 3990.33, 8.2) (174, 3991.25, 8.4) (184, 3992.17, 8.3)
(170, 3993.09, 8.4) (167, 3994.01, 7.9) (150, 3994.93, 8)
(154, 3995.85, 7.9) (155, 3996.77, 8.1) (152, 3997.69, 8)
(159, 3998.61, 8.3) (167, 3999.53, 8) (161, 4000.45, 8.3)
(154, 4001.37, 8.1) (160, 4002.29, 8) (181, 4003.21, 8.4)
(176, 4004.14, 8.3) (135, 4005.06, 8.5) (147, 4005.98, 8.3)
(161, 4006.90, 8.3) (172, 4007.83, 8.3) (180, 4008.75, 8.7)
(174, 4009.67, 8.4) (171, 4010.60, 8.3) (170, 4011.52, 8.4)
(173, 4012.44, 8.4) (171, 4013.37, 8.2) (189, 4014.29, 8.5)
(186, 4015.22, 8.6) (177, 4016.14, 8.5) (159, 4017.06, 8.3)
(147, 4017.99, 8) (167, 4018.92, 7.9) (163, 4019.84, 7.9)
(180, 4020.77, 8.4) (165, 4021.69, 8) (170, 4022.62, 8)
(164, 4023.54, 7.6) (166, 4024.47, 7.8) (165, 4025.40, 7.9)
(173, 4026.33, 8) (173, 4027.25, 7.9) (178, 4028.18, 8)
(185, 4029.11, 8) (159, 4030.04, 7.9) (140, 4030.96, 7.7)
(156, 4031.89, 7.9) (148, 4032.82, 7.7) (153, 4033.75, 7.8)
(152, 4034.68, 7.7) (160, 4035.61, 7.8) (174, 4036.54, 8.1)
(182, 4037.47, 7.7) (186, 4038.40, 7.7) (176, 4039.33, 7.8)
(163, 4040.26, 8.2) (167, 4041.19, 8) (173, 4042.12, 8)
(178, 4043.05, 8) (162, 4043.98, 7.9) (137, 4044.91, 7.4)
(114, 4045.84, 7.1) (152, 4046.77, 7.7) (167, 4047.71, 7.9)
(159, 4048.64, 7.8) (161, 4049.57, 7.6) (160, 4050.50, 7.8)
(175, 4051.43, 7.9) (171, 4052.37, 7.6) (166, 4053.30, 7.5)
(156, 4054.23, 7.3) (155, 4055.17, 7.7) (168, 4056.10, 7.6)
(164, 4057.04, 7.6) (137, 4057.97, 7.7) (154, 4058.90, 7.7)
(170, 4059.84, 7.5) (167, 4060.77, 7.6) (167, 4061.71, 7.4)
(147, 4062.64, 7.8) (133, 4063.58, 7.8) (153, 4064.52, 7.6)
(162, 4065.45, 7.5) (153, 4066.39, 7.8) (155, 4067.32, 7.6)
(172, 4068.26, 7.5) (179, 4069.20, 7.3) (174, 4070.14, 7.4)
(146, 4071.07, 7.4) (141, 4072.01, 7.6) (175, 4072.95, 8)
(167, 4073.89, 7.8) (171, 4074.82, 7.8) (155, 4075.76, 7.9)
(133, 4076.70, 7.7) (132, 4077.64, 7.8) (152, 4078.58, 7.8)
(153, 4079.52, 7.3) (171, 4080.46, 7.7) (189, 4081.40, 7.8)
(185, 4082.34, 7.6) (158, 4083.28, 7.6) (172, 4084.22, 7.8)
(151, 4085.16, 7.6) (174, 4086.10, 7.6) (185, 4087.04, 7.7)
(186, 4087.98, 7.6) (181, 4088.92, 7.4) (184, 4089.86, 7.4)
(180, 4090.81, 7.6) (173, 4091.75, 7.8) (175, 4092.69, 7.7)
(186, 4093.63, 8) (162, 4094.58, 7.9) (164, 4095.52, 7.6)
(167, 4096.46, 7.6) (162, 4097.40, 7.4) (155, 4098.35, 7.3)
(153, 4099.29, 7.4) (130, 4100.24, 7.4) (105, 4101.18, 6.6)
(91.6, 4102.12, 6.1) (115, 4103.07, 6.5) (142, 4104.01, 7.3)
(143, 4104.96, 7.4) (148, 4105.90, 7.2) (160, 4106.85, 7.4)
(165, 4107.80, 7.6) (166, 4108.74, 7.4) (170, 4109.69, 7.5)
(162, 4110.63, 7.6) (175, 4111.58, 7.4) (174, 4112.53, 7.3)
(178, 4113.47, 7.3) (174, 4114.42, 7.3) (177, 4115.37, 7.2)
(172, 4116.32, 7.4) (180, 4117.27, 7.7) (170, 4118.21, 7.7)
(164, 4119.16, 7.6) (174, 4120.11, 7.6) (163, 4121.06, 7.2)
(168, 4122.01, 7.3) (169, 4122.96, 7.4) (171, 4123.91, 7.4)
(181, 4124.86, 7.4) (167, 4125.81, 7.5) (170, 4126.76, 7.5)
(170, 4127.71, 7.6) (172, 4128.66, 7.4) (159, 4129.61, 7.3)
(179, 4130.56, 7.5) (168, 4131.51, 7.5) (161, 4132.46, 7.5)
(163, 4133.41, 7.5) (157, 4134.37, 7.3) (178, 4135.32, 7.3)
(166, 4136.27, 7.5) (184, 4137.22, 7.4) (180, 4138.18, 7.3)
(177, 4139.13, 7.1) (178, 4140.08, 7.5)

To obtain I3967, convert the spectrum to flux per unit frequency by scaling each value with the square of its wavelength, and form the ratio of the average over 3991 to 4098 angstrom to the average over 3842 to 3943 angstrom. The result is 1.43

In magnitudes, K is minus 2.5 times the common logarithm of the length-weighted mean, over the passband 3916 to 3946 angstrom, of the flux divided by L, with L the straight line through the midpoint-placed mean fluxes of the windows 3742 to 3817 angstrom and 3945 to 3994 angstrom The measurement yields 0.34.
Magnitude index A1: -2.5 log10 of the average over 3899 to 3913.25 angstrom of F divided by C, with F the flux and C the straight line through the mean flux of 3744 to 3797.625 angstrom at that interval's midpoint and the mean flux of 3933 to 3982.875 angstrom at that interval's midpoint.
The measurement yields -0.226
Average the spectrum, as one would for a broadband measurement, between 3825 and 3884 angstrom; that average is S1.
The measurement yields 129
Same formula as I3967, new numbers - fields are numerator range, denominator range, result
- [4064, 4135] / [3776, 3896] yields 1.41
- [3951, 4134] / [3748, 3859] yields 1.34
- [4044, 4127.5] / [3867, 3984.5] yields 1.50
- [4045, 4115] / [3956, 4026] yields 1.19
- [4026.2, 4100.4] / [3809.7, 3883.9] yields 1.40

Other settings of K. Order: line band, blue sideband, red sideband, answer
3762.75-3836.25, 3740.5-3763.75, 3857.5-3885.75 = -0.03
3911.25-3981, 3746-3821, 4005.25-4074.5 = 0.40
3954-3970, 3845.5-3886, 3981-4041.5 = 0.50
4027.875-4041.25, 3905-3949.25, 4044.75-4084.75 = -0.12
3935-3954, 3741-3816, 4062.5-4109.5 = 0.31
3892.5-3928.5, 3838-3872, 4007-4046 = 0.13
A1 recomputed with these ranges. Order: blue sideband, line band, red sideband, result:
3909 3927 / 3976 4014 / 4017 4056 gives -0.04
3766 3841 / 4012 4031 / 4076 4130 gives -0.11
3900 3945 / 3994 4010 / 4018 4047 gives -0.09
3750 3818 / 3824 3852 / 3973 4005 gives 0.23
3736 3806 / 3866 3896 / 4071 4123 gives 0.09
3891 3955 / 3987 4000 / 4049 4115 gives -0.19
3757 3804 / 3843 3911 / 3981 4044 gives 0.08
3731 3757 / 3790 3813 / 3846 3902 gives -0.13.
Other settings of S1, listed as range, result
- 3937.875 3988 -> 116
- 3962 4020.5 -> 139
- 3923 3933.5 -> 78.8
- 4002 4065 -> 164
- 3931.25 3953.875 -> 96.3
